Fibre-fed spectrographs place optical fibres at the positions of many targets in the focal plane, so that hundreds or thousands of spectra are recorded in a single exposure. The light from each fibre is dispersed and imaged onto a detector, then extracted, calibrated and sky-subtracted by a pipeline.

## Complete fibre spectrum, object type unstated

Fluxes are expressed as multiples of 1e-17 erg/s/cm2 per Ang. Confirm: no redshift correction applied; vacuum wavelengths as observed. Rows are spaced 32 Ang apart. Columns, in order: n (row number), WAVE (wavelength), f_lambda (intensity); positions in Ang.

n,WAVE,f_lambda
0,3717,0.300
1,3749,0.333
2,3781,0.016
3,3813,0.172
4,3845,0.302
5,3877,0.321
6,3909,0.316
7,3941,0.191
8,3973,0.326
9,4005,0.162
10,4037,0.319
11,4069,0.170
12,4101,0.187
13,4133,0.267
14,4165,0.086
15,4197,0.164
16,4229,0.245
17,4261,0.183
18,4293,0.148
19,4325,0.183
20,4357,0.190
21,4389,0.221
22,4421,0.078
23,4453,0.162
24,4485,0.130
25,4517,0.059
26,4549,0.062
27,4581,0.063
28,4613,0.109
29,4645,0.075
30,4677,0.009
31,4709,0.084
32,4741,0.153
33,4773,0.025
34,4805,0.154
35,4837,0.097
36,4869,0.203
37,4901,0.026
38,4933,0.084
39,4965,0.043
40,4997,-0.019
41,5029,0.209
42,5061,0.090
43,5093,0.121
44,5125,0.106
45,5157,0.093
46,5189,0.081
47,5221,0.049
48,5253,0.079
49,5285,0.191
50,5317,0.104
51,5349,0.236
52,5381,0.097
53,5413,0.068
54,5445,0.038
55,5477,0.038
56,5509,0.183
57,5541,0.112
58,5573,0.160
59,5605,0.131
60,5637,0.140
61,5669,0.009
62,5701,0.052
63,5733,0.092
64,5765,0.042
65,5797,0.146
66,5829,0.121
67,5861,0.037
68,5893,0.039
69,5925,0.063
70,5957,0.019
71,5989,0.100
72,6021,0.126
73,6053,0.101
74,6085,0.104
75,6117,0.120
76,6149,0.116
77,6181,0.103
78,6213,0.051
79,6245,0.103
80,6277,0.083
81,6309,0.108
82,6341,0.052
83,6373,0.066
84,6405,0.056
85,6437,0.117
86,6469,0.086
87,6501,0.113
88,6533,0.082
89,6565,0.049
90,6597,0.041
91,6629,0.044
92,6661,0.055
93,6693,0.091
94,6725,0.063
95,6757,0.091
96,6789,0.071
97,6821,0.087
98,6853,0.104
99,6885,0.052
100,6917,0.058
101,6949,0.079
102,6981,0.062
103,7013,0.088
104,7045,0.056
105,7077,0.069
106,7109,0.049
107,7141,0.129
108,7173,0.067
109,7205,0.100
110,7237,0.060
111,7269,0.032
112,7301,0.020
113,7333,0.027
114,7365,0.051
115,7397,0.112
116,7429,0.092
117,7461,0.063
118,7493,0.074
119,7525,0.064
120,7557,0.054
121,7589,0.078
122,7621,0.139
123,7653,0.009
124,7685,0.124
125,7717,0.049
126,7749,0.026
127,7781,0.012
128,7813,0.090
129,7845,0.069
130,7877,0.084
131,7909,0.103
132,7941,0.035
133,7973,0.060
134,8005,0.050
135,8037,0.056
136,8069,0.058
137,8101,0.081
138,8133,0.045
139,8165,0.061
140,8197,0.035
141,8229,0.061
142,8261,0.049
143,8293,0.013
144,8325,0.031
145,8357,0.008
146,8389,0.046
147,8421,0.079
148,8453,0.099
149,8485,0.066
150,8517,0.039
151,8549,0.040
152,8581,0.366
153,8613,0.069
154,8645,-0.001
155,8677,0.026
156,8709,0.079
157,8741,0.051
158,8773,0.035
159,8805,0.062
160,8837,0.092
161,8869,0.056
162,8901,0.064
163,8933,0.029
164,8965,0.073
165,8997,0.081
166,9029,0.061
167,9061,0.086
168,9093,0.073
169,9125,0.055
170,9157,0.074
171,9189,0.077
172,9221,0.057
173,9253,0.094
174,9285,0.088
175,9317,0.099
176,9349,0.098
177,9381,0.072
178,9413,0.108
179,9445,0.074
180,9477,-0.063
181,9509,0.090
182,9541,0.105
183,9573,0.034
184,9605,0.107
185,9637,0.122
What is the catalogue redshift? 1.303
